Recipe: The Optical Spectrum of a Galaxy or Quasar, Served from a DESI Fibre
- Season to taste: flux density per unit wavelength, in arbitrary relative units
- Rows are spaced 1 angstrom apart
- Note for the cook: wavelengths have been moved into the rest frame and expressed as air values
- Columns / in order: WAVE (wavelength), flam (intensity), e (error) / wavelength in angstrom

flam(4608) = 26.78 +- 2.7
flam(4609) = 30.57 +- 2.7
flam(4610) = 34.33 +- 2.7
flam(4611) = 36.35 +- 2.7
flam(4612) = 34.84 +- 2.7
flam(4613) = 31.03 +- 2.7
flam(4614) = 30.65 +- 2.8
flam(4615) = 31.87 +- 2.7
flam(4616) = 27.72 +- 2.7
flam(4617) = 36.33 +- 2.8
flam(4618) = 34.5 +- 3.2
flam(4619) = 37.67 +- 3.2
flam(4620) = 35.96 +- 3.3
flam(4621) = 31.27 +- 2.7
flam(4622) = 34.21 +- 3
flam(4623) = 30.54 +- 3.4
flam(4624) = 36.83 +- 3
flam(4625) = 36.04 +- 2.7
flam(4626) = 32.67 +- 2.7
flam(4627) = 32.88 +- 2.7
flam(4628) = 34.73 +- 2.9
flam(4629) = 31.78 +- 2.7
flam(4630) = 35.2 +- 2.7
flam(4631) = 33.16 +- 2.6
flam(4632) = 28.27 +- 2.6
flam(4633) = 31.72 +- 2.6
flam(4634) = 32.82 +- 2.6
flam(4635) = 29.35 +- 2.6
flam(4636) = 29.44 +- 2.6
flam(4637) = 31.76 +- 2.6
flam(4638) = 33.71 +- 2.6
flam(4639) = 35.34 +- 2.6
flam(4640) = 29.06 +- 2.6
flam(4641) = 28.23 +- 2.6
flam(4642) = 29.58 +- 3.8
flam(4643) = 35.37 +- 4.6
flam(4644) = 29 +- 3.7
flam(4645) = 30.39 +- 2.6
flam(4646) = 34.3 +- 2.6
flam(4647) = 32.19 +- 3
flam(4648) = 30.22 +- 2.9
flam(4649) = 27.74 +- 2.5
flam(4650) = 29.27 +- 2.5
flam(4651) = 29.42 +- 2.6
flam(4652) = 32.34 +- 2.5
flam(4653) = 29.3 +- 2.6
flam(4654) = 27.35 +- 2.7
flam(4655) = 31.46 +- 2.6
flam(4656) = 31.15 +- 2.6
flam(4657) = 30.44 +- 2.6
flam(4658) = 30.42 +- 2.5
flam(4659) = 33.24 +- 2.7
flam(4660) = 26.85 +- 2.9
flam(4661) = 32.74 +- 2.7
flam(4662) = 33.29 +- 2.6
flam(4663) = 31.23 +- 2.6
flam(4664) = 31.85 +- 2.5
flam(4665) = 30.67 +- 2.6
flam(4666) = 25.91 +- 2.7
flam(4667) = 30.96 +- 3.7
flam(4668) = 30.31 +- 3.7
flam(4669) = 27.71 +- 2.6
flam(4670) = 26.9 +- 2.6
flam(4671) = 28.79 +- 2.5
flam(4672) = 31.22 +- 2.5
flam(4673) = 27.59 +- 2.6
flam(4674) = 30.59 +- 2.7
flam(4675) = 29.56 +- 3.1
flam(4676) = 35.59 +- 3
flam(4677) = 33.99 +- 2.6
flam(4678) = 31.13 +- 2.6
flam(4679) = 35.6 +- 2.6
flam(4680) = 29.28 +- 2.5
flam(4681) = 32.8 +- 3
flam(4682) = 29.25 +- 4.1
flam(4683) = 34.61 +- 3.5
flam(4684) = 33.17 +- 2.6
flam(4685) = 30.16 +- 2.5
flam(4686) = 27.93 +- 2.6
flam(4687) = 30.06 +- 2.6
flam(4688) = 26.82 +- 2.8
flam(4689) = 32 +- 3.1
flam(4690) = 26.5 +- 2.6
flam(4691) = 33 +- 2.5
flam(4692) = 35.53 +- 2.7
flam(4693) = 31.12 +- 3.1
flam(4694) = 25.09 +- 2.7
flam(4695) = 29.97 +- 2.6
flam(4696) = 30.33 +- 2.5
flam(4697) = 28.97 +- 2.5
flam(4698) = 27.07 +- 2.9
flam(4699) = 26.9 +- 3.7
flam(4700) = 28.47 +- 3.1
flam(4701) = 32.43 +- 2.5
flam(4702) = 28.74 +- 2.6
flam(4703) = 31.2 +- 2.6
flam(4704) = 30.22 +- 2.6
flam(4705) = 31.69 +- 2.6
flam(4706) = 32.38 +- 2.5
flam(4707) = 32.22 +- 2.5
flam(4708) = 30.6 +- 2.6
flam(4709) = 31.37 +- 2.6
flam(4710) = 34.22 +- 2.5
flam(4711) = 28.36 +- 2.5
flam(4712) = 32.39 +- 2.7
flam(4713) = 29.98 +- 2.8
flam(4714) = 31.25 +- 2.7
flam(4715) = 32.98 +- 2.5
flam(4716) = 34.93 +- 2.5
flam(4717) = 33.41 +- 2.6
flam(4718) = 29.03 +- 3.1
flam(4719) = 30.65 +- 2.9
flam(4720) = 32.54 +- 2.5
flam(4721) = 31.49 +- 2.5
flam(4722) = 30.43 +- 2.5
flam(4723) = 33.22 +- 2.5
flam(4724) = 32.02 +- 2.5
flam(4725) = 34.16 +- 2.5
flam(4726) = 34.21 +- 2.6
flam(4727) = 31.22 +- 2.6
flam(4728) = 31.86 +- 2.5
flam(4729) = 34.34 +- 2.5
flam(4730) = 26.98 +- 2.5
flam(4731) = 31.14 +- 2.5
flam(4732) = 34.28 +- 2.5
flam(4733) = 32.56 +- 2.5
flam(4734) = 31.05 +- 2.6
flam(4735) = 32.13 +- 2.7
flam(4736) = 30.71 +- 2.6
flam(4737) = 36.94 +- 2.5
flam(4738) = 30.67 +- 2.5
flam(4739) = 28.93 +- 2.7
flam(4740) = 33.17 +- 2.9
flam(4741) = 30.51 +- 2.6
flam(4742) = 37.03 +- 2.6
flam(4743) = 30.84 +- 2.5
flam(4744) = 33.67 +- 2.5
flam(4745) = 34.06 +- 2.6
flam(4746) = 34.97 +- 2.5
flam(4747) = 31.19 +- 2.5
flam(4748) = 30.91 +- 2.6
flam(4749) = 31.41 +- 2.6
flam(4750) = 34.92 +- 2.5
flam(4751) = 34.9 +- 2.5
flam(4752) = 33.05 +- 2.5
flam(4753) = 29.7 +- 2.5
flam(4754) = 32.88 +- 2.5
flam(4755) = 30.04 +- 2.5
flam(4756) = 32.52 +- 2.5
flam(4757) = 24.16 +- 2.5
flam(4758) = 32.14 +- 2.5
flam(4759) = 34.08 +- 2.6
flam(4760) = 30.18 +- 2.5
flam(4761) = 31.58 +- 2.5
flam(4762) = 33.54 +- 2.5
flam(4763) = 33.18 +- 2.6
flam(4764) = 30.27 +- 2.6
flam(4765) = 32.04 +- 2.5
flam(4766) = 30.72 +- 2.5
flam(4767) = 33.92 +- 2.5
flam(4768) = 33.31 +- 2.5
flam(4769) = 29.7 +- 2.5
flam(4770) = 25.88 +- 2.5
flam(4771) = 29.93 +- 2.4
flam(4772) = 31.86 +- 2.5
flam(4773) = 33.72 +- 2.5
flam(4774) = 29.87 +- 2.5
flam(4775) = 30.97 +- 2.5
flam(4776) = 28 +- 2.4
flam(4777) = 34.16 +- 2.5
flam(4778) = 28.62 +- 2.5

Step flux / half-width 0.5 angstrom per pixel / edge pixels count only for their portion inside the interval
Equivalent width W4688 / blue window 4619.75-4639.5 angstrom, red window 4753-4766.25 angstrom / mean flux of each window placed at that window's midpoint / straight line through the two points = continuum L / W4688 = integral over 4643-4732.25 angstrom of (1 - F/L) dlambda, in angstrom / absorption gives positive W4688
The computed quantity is 3.5 angstrom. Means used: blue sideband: 32.8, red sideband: 31.3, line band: 30.9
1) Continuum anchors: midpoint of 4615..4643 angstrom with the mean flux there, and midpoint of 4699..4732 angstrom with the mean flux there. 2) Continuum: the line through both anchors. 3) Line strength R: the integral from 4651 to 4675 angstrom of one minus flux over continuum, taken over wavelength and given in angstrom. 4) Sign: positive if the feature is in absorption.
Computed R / 1.6 angstrom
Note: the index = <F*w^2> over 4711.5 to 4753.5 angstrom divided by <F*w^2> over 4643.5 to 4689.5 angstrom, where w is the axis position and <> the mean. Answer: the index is 1.1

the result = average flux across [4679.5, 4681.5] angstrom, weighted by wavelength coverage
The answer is 31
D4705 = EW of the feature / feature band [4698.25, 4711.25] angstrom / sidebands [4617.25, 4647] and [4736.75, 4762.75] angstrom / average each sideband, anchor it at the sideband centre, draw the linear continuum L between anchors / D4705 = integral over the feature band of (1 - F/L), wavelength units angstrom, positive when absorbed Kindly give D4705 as 0.69 angstrom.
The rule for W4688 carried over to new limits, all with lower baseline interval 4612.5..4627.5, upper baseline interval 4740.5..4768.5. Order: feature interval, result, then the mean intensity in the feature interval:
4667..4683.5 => 1.0 angstrom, 30.9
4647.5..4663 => 1.3 angstrom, 30.4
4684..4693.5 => 0.7 angstrom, 30.5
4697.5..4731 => 1.3 angstrom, 31.3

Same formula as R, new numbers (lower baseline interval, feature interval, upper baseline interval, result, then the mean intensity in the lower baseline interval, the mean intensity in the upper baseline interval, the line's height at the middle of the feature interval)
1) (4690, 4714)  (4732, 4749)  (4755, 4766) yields -0.81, 30.5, 31.3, 31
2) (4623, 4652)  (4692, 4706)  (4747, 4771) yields 0.84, 31.8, 31.5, 31.6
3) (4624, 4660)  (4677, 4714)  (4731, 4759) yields 1.37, 31.4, 32.2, 31.8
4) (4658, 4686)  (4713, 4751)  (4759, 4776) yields -1.46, 30.9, 31.3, 31.1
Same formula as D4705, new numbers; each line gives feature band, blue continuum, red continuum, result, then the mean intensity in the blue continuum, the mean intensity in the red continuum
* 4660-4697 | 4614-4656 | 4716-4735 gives 1.6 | 31.9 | 32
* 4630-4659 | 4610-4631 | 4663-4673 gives 0.5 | 33.7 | 29.4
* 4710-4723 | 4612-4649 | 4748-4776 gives 0.0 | 32.4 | 31.4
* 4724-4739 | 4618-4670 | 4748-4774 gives -0.3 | 31.5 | 31.5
